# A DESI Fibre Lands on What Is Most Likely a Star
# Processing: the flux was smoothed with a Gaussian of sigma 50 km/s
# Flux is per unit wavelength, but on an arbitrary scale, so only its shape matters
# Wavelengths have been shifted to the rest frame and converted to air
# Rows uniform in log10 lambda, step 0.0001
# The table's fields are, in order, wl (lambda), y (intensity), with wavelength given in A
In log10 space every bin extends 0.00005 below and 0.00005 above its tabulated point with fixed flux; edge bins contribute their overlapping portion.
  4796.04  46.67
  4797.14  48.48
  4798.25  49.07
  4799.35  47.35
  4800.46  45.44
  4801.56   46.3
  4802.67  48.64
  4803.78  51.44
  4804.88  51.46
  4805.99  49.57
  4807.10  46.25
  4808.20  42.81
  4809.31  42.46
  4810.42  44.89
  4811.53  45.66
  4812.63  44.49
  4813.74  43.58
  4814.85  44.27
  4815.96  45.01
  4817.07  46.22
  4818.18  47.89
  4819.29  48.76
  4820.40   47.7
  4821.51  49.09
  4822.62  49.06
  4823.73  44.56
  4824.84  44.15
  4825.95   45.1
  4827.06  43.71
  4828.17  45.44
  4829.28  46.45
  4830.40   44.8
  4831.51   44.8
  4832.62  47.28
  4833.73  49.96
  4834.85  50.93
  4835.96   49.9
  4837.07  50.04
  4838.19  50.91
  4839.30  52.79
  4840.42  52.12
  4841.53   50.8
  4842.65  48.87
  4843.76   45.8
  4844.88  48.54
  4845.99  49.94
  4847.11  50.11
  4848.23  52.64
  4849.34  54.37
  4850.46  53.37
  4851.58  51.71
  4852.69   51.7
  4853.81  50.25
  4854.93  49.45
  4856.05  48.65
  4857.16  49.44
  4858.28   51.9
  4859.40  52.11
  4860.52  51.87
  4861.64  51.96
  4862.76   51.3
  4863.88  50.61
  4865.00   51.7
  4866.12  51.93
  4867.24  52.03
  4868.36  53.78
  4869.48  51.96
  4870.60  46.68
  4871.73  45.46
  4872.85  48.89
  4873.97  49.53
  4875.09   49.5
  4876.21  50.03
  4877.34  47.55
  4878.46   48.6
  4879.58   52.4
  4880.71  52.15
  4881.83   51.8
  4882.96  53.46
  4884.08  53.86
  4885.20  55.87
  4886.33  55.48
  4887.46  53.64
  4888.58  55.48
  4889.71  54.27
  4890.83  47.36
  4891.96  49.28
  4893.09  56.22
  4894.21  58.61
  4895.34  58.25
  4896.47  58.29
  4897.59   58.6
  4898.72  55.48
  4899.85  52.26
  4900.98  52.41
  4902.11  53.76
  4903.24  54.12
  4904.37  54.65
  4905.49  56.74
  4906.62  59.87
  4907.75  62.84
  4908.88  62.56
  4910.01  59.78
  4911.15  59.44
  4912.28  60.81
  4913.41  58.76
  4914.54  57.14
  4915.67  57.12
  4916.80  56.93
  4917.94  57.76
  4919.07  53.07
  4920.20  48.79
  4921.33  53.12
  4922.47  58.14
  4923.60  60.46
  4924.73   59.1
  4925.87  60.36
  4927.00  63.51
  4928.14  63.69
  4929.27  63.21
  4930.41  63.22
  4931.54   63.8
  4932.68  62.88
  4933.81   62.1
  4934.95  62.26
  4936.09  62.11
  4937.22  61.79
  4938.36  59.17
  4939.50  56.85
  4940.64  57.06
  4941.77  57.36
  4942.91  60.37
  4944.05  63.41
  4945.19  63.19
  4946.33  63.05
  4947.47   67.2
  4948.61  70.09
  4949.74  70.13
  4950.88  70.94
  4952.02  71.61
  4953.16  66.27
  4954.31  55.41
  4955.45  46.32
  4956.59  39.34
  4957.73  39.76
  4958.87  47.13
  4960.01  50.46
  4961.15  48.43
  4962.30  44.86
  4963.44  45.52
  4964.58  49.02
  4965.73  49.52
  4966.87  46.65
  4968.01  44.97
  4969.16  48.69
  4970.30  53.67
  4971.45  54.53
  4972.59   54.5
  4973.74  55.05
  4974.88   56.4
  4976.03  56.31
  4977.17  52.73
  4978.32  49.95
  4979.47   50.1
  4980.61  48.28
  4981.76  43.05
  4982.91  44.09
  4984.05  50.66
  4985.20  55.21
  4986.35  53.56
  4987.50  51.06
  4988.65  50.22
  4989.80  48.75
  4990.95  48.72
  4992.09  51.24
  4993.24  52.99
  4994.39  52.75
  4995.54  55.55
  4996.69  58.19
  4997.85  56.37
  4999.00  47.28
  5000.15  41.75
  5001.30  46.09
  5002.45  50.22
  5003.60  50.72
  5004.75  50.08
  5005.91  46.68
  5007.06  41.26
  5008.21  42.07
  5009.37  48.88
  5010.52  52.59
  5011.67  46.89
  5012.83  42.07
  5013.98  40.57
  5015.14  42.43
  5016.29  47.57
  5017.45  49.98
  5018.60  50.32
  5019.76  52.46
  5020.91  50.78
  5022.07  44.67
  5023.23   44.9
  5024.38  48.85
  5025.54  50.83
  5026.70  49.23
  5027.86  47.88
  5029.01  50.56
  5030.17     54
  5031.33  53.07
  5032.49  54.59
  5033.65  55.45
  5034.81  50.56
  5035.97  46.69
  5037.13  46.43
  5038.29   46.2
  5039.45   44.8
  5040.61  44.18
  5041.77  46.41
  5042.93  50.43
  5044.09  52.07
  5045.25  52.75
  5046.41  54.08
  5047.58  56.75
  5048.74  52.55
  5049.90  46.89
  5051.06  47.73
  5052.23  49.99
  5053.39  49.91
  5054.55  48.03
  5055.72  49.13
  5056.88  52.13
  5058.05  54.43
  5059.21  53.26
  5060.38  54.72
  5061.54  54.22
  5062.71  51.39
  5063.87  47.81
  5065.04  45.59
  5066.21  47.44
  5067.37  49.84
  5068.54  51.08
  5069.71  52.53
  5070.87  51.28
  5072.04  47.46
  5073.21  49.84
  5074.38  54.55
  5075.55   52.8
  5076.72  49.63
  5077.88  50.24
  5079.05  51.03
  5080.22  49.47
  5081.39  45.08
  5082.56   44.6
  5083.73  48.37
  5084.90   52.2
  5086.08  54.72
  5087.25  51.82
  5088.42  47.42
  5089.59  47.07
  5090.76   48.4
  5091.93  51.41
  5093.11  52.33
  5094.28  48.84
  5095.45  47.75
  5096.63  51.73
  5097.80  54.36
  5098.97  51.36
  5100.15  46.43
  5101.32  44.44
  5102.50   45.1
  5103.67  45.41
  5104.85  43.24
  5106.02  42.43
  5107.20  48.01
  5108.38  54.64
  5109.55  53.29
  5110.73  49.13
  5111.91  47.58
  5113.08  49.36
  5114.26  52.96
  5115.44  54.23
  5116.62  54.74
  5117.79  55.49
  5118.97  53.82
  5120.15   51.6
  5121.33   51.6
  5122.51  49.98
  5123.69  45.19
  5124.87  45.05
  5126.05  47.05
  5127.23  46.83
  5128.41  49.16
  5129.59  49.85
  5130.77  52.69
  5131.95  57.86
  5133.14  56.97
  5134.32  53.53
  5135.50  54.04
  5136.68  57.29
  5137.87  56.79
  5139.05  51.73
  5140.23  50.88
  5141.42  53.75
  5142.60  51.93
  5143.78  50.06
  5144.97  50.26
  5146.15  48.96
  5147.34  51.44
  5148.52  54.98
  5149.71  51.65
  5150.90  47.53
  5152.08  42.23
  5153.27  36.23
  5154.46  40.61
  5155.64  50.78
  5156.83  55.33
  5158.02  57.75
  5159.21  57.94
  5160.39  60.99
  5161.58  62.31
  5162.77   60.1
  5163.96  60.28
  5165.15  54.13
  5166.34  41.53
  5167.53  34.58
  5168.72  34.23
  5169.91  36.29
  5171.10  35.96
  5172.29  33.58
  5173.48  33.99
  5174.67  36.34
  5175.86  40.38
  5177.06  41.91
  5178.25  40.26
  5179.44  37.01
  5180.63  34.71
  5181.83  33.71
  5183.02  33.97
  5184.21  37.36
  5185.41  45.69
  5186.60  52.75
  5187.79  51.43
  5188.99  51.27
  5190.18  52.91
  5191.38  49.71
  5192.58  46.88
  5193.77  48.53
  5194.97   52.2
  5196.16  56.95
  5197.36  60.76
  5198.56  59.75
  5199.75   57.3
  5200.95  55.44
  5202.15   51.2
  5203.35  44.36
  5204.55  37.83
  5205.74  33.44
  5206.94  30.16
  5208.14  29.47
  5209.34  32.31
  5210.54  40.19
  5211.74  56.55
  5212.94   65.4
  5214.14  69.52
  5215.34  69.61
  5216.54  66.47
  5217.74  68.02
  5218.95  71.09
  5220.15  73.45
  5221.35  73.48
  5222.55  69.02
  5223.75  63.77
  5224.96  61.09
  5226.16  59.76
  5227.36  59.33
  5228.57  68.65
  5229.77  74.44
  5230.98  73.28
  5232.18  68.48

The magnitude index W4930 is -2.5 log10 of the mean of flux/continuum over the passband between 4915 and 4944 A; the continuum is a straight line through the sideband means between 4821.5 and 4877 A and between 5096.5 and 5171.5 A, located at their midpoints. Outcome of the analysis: -0.19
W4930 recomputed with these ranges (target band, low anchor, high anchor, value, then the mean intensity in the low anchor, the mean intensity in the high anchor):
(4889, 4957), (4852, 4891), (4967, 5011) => -0.160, 51.3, 50.4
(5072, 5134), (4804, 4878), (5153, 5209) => -0.080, 48.8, 45.7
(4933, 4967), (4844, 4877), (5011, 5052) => -0.148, 50.7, 49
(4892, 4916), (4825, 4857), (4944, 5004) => -0.129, 49.3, 52.8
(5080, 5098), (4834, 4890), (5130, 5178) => -0.005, 51.1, 48.9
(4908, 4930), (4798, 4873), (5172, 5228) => -0.194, 48.7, 50.6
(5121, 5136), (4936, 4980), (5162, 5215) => -0.060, 55.3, 45.5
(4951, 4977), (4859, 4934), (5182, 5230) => 0.071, 55.2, 54.2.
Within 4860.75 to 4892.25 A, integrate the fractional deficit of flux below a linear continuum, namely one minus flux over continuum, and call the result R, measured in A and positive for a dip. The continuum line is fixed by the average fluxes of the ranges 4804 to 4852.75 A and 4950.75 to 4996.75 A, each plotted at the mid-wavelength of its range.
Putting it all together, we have -1.5 A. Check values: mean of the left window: 48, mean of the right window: 51.3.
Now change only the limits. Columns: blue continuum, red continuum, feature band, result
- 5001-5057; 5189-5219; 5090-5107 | 0.67 A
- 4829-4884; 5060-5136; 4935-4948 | -2.80 A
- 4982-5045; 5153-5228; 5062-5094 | -0.25 A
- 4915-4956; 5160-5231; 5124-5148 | 0.66 A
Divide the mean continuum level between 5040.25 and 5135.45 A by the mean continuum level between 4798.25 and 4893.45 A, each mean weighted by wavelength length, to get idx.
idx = 1.0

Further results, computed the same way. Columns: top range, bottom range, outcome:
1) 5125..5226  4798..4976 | 0.95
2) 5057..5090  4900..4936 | 0.86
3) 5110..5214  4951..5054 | 0.97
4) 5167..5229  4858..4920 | 0.92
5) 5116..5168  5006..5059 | 1.05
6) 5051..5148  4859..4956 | 0.89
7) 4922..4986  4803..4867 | 1.15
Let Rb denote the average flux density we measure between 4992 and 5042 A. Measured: 48.8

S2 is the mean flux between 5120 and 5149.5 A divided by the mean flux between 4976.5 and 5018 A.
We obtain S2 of 1.05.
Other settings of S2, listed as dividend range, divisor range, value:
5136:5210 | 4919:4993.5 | 0.84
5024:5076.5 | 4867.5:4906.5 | 0.95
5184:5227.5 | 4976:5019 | 1.11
